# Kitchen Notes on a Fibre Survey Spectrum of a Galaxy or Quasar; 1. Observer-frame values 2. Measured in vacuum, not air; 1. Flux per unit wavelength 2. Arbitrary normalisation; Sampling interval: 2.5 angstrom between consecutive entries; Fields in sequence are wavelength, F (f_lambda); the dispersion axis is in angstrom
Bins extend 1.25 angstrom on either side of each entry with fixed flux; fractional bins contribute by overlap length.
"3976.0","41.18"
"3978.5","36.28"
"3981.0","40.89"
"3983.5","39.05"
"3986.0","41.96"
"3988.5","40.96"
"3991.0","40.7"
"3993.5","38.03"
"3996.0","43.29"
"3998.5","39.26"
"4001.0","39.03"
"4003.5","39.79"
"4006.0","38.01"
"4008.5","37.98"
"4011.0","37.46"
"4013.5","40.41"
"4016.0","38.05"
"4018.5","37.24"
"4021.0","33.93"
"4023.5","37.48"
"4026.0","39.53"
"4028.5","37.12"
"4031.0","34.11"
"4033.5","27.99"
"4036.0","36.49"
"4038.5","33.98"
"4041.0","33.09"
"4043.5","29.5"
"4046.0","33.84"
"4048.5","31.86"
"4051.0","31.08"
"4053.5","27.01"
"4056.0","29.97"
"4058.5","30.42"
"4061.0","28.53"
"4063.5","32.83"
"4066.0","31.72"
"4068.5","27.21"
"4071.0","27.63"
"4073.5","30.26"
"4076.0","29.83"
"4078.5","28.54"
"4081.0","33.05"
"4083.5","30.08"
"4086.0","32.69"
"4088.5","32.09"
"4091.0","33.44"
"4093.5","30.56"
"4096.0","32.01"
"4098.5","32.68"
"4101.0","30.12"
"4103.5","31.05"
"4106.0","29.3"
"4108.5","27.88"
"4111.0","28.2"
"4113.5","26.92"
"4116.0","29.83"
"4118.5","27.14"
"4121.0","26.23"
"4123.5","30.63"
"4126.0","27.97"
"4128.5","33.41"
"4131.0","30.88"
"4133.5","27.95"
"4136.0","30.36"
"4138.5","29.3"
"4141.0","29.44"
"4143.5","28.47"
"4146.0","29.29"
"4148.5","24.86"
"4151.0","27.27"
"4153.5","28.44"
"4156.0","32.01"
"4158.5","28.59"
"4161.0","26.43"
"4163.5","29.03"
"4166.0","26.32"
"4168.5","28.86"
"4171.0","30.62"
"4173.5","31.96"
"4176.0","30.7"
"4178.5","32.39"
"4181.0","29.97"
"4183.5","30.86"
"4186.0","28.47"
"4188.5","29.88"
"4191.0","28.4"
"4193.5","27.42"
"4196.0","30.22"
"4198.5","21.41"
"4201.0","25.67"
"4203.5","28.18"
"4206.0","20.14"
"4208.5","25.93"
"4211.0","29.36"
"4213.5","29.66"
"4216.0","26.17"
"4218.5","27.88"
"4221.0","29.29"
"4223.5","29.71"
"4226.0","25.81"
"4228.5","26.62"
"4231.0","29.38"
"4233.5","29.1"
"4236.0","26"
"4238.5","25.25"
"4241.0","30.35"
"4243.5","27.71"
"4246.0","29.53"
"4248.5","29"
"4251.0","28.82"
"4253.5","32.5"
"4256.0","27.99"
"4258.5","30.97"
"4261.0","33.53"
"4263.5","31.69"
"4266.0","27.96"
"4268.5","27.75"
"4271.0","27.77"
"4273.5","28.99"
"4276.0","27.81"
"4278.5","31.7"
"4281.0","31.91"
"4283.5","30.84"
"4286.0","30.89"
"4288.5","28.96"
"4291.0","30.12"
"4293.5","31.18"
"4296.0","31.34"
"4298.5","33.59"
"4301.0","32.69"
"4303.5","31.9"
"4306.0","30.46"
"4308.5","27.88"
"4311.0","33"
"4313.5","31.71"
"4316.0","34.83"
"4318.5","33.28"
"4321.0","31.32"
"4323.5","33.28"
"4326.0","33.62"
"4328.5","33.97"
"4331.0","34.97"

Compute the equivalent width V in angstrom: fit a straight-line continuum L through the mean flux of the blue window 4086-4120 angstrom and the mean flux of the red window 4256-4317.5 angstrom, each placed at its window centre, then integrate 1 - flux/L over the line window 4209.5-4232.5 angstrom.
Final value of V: 1.8 angstrom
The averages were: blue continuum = 30.2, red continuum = 30.8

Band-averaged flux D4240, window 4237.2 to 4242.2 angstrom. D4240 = 27.8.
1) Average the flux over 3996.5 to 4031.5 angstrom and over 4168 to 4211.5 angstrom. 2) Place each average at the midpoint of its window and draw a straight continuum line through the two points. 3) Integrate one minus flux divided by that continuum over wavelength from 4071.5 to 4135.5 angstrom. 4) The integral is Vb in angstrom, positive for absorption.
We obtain 5.8 angstrom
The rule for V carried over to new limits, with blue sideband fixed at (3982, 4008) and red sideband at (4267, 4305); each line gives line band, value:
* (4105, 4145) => 7.53 angstrom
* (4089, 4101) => 1.55 angstrom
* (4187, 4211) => 4.89 angstrom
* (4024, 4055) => 4.41 angstrom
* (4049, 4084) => 7.18 angstrom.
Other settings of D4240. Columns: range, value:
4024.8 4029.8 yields 38.3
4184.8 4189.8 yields 29.2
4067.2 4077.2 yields 28.7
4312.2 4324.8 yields 32.9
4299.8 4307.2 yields 31.7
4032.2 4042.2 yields 32.9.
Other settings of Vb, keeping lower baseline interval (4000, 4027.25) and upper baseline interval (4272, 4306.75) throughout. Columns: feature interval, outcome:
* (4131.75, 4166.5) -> 6.08 angstrom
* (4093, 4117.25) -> 3.98 angstrom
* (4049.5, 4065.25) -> 2.93 angstrom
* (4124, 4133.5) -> 1.27 angstrom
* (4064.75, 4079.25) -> 2.91 angstrom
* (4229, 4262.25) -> 2.93 angstrom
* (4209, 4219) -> 1.44 angstrom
